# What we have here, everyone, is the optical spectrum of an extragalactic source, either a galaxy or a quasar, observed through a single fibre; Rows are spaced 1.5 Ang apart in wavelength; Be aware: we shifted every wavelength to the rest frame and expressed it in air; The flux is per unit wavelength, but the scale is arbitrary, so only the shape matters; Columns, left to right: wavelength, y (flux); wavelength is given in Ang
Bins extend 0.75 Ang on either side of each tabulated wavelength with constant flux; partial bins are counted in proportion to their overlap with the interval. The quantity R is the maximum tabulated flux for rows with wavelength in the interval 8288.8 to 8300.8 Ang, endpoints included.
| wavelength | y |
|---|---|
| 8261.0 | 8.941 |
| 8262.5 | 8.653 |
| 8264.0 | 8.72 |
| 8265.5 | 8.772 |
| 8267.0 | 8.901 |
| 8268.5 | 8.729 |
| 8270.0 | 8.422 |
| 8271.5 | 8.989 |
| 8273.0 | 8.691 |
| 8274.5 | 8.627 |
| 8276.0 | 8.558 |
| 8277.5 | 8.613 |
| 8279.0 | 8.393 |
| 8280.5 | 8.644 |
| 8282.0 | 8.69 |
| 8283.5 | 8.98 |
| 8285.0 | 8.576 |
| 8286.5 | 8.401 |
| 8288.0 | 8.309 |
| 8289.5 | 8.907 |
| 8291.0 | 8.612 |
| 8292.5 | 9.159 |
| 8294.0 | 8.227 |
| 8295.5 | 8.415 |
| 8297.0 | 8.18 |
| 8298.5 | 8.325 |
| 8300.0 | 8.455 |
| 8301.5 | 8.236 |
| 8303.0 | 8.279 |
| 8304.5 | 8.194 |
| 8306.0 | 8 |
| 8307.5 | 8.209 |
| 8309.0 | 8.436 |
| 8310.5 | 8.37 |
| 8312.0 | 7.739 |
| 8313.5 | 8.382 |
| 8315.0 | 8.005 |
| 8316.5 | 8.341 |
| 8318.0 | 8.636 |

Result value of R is 9.159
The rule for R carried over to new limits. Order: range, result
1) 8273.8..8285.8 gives 8.98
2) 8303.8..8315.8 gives 8.436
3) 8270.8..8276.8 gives 8.989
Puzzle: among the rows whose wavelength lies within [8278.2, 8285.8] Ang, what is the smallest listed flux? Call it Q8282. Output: 8.393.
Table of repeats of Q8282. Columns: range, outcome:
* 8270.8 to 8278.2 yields 8.558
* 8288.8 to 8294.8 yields 8.227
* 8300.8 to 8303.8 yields 8.236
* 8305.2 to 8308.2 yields 8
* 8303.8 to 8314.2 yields 7.739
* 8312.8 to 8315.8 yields 8.005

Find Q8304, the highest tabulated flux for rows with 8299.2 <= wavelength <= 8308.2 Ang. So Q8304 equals 8.455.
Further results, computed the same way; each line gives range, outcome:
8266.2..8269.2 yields 8.901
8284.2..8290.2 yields 8.907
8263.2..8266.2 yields 8.772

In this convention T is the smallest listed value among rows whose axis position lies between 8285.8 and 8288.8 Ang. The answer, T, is 8.309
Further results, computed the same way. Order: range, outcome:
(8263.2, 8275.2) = 8.422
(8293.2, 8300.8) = 8.18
